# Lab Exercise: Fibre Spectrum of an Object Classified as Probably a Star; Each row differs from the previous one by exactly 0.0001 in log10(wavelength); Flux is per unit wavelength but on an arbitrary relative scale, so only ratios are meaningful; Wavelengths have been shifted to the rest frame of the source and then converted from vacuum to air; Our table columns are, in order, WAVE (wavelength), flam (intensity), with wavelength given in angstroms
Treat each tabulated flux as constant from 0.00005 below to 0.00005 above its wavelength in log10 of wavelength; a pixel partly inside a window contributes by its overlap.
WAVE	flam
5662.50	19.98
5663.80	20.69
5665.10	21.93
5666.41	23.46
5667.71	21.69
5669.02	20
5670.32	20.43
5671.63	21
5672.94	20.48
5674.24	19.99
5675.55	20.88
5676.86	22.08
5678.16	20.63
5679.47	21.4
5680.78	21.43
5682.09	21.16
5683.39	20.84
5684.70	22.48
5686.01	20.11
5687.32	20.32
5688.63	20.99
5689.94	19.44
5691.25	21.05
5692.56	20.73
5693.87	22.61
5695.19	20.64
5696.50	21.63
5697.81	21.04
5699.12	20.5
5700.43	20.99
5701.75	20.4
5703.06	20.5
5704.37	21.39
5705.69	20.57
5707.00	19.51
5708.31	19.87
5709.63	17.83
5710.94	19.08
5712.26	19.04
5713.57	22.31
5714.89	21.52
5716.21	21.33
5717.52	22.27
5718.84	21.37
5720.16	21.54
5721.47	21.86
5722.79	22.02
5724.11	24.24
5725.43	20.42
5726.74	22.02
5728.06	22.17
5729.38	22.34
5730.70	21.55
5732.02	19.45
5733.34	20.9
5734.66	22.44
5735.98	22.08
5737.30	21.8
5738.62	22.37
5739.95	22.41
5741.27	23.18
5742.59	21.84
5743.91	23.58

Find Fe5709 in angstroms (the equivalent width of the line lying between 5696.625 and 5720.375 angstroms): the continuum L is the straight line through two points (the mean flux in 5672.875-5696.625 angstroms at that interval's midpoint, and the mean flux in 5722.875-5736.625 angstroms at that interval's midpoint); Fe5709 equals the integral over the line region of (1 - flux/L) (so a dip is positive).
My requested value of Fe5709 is 0.9 angstroms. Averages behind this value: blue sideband 21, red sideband 21.8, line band 20.6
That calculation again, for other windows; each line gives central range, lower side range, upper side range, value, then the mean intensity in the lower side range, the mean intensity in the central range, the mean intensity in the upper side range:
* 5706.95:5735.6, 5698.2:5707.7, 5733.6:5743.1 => 0.3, 20.6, 21.2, 22.2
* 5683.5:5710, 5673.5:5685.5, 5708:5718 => 0.2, 21.2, 20.7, 20.4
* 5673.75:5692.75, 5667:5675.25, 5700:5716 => -0.4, 20.6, 20.9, 20.3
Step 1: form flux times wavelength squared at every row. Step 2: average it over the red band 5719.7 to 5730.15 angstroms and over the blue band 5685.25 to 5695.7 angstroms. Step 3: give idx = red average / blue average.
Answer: 1.08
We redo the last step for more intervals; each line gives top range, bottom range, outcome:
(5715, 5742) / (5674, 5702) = 1.06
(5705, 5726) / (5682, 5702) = 1.01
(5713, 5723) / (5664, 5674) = 1.04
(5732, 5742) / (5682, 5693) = 1.08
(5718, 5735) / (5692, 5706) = 1.04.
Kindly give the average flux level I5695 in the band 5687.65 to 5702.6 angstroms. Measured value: 20.9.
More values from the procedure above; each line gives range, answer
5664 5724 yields 21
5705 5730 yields 21.1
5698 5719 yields 20.5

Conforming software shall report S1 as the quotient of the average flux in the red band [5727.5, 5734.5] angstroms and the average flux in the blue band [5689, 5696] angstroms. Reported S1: 1.02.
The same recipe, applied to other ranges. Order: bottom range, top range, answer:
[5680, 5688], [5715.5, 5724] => 1.04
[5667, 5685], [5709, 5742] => 1.02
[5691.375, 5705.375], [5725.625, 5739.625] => 1.03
